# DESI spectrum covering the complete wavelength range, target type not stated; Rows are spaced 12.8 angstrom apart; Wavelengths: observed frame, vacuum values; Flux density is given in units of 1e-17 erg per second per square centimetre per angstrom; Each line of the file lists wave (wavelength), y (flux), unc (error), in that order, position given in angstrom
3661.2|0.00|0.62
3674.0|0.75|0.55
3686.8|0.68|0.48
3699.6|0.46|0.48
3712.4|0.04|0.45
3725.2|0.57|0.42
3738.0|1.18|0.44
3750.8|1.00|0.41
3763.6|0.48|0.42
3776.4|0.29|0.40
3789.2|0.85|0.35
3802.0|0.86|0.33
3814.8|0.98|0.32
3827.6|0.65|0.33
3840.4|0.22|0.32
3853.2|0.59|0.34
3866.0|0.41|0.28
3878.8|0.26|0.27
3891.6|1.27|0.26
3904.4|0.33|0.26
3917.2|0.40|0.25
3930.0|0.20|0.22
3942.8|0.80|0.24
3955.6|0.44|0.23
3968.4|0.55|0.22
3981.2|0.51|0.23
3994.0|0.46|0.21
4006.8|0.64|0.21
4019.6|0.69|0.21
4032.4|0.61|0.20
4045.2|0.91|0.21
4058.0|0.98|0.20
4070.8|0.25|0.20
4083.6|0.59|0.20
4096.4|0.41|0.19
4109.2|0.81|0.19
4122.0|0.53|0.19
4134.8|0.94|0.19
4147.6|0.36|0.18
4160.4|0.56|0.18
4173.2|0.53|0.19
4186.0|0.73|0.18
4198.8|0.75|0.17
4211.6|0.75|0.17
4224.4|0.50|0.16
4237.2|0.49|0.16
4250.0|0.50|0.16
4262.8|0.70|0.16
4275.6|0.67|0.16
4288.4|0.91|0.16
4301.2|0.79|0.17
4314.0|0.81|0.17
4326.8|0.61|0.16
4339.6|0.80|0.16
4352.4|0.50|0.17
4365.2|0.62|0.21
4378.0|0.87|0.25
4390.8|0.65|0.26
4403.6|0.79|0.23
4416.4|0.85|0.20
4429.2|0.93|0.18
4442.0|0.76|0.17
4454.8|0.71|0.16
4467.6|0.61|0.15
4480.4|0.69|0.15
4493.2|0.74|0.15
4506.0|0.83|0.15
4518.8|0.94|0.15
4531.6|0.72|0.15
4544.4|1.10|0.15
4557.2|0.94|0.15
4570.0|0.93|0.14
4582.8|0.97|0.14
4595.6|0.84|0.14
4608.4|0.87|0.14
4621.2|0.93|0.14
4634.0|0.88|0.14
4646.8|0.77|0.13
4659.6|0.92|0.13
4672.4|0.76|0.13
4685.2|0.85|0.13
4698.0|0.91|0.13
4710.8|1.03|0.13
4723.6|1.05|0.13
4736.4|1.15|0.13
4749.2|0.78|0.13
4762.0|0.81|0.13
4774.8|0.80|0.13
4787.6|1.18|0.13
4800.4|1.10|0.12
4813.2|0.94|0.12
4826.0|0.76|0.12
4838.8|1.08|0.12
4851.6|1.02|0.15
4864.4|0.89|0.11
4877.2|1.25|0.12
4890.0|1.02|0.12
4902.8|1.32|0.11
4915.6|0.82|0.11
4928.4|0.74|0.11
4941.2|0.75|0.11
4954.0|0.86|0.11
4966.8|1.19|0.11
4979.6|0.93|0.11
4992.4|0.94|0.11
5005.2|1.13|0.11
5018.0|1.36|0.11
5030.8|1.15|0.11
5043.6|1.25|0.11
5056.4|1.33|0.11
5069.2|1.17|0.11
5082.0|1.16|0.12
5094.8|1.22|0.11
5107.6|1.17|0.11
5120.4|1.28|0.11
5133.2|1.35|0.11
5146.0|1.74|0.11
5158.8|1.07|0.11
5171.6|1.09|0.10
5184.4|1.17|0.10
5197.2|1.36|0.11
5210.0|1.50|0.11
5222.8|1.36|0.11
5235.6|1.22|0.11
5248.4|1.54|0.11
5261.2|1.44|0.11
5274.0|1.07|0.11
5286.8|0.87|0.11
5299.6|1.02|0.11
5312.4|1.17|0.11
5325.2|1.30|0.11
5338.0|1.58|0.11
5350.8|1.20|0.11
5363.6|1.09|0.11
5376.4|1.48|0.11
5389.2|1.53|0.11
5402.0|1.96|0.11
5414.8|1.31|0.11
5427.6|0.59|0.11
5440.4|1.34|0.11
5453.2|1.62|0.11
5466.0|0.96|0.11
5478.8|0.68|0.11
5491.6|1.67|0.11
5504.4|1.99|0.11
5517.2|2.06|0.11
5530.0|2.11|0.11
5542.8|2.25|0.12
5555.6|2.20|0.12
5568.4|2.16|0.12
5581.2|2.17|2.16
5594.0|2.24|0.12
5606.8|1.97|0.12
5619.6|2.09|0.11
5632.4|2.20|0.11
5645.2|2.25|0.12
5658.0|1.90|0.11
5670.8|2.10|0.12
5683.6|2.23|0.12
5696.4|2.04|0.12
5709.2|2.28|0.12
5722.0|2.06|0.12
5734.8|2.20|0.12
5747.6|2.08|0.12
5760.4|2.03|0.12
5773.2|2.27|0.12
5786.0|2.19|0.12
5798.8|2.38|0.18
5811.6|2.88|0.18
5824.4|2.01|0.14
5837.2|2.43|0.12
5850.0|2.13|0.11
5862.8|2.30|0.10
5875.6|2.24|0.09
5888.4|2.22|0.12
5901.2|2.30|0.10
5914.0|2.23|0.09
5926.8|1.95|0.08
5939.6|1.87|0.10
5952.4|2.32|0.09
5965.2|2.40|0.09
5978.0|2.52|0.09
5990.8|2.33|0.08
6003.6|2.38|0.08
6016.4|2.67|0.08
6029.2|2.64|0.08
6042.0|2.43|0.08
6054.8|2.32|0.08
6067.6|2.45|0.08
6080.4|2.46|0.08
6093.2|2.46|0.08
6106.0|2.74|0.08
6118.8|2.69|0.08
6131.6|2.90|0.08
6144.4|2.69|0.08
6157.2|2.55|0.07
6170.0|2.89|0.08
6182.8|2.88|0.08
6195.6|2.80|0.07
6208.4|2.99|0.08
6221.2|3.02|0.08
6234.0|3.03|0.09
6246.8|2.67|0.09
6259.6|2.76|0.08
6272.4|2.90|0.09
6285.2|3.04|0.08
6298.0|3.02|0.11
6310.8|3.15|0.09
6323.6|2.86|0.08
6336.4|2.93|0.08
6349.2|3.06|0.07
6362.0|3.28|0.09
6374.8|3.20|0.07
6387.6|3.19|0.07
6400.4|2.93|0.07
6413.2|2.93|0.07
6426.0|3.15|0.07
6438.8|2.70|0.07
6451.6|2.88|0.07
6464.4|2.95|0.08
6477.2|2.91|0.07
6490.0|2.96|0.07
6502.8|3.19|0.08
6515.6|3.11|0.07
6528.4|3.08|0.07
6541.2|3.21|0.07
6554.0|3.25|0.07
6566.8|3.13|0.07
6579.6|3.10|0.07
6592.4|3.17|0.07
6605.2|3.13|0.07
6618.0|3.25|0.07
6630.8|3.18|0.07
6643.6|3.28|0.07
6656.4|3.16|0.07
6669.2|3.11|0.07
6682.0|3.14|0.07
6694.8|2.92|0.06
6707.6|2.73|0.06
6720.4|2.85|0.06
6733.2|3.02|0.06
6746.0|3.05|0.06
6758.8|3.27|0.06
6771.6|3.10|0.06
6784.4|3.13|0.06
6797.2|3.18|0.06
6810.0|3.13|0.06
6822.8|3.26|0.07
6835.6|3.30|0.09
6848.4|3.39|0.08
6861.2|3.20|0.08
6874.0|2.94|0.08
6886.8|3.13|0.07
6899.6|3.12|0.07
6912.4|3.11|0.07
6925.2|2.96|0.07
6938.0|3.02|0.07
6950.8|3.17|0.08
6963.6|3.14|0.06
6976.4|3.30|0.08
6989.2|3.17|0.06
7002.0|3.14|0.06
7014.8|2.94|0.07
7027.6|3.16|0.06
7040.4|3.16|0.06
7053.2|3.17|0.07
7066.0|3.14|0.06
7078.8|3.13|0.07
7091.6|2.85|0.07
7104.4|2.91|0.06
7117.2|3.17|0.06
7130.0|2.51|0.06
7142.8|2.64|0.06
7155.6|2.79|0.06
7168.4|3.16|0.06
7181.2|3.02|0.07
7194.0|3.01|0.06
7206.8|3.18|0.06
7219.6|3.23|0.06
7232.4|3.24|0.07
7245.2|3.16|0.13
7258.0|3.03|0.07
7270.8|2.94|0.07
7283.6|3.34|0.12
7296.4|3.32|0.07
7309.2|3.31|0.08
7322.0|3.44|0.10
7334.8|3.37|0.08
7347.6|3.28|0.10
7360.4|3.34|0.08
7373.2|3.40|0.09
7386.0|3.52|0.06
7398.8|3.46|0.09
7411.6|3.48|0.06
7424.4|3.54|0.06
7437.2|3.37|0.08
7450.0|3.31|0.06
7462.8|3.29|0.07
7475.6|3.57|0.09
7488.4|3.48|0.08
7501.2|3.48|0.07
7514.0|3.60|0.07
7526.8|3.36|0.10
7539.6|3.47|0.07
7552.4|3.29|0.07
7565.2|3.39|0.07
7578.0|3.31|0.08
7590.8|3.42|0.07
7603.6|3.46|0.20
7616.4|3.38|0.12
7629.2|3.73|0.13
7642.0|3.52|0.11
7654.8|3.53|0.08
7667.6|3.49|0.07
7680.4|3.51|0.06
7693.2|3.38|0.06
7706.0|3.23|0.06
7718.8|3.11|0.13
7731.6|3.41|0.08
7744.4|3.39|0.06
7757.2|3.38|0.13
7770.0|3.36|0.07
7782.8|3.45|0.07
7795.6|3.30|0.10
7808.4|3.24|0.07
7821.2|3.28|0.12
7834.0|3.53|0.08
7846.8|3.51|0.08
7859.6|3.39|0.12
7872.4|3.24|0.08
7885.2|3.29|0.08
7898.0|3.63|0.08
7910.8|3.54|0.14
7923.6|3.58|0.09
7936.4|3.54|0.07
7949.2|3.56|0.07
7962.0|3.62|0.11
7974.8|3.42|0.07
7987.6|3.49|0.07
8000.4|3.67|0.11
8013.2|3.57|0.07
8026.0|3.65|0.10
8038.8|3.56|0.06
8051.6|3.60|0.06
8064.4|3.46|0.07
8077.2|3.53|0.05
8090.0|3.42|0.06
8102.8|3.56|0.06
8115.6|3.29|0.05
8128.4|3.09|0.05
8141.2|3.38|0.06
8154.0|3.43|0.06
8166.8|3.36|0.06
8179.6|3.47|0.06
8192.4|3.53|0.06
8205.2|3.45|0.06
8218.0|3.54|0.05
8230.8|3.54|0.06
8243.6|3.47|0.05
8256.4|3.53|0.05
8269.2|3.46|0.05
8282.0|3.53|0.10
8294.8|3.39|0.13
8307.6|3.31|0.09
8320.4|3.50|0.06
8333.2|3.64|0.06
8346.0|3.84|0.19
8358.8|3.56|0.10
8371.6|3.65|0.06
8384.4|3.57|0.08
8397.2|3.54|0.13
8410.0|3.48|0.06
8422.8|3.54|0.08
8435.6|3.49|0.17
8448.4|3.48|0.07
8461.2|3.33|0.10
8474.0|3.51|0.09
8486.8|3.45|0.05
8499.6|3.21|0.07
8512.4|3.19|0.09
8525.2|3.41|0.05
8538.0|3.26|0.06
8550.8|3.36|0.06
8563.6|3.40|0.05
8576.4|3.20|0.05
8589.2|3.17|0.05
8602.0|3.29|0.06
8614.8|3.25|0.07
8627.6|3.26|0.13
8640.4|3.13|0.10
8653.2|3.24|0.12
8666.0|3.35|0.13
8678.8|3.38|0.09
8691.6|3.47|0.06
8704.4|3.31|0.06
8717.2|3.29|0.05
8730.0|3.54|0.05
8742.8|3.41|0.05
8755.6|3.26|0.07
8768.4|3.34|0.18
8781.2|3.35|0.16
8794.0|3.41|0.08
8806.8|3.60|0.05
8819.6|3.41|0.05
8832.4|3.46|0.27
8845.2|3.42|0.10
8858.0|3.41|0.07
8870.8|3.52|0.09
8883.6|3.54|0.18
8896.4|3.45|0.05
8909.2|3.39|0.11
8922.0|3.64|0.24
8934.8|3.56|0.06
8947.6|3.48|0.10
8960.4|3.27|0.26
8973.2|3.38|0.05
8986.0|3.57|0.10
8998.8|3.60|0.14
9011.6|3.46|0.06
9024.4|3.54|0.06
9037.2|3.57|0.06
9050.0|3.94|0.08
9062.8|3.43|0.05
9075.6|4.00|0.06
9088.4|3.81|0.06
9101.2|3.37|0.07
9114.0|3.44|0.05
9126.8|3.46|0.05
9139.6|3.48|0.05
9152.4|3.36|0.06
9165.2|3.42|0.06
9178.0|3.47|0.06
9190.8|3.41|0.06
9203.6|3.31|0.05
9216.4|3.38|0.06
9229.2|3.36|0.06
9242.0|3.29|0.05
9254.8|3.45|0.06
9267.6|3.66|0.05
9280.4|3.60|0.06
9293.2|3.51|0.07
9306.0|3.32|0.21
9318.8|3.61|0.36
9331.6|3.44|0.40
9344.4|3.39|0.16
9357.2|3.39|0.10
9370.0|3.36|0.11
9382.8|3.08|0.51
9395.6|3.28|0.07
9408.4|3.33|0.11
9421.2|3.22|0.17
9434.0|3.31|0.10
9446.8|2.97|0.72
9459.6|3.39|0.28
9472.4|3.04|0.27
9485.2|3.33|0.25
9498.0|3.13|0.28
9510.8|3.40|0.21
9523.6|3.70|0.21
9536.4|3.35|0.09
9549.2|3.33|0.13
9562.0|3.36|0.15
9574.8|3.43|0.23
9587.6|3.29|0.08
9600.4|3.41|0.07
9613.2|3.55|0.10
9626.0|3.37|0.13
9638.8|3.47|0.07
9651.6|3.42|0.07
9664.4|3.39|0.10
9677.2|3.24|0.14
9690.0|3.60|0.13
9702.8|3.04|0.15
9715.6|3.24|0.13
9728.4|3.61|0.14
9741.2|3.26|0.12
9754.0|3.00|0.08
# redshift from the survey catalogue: 0.379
